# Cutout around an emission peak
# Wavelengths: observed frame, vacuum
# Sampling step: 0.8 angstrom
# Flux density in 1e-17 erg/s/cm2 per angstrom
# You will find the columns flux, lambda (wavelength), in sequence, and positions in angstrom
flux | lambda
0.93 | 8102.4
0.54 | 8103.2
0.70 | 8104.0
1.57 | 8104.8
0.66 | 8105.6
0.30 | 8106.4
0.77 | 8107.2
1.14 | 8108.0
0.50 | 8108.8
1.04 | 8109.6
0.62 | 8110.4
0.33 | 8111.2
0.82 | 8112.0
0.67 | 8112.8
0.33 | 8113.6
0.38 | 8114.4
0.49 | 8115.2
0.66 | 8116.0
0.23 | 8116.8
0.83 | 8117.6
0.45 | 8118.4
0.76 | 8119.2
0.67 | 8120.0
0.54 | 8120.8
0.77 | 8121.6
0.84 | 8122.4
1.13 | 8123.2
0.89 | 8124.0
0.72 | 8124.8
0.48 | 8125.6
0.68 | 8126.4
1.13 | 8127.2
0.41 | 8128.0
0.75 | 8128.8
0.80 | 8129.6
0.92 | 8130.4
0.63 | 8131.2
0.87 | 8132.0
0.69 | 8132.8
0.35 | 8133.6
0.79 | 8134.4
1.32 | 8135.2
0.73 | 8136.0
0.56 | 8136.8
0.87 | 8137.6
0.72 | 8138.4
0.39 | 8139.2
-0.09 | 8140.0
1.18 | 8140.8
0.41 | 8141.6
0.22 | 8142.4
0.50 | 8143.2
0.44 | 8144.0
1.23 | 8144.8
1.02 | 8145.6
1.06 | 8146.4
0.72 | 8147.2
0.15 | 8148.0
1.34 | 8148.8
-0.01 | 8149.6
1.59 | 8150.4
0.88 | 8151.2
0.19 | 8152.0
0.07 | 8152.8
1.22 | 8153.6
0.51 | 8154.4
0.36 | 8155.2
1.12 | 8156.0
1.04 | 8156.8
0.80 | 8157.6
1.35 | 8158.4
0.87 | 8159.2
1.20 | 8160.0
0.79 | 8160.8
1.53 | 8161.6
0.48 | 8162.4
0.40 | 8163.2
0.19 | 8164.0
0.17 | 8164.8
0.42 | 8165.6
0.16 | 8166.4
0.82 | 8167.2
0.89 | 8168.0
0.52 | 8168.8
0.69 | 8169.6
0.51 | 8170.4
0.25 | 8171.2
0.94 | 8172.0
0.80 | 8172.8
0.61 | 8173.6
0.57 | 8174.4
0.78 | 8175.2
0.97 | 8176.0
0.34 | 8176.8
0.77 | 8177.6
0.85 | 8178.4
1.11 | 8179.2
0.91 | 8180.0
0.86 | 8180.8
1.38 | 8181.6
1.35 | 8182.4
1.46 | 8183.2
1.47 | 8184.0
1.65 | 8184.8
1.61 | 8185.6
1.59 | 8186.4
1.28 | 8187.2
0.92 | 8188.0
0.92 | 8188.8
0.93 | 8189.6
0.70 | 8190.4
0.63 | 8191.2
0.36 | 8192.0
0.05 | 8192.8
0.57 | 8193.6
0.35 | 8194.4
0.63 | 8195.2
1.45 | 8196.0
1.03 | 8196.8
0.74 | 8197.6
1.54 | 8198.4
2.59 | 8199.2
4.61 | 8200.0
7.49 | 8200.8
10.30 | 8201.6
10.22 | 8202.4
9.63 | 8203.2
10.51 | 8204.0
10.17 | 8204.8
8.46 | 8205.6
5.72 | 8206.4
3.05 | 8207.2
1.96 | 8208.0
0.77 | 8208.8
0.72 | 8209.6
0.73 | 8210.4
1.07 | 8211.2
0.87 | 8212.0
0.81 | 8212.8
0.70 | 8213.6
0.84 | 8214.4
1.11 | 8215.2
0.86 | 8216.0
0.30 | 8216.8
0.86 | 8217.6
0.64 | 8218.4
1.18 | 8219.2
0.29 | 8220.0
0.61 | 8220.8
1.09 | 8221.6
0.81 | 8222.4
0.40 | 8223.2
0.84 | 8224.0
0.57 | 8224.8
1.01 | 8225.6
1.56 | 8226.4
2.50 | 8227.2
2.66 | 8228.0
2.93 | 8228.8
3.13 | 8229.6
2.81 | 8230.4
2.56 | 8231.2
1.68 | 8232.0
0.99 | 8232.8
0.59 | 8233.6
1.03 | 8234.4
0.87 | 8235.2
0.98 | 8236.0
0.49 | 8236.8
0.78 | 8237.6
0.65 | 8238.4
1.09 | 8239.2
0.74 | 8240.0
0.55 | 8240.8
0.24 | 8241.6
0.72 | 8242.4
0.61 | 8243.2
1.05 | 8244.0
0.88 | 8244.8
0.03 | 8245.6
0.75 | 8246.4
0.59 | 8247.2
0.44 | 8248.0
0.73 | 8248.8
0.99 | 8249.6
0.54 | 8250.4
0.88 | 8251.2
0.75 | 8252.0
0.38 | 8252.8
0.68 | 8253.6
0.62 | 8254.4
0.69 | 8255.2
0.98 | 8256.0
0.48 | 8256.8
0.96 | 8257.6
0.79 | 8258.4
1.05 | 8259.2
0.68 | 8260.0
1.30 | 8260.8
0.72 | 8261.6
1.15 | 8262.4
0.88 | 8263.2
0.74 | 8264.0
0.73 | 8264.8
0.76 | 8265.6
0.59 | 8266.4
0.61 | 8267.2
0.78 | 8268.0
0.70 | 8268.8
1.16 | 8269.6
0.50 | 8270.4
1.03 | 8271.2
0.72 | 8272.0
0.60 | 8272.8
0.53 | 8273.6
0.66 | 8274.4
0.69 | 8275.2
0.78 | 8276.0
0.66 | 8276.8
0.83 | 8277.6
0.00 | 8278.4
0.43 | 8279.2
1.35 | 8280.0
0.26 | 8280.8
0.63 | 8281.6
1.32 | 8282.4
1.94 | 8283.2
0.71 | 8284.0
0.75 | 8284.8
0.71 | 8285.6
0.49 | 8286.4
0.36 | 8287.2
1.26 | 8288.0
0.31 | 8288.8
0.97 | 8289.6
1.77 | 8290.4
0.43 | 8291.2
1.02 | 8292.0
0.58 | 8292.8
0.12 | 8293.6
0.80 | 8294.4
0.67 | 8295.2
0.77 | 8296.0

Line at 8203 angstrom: H-alpha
